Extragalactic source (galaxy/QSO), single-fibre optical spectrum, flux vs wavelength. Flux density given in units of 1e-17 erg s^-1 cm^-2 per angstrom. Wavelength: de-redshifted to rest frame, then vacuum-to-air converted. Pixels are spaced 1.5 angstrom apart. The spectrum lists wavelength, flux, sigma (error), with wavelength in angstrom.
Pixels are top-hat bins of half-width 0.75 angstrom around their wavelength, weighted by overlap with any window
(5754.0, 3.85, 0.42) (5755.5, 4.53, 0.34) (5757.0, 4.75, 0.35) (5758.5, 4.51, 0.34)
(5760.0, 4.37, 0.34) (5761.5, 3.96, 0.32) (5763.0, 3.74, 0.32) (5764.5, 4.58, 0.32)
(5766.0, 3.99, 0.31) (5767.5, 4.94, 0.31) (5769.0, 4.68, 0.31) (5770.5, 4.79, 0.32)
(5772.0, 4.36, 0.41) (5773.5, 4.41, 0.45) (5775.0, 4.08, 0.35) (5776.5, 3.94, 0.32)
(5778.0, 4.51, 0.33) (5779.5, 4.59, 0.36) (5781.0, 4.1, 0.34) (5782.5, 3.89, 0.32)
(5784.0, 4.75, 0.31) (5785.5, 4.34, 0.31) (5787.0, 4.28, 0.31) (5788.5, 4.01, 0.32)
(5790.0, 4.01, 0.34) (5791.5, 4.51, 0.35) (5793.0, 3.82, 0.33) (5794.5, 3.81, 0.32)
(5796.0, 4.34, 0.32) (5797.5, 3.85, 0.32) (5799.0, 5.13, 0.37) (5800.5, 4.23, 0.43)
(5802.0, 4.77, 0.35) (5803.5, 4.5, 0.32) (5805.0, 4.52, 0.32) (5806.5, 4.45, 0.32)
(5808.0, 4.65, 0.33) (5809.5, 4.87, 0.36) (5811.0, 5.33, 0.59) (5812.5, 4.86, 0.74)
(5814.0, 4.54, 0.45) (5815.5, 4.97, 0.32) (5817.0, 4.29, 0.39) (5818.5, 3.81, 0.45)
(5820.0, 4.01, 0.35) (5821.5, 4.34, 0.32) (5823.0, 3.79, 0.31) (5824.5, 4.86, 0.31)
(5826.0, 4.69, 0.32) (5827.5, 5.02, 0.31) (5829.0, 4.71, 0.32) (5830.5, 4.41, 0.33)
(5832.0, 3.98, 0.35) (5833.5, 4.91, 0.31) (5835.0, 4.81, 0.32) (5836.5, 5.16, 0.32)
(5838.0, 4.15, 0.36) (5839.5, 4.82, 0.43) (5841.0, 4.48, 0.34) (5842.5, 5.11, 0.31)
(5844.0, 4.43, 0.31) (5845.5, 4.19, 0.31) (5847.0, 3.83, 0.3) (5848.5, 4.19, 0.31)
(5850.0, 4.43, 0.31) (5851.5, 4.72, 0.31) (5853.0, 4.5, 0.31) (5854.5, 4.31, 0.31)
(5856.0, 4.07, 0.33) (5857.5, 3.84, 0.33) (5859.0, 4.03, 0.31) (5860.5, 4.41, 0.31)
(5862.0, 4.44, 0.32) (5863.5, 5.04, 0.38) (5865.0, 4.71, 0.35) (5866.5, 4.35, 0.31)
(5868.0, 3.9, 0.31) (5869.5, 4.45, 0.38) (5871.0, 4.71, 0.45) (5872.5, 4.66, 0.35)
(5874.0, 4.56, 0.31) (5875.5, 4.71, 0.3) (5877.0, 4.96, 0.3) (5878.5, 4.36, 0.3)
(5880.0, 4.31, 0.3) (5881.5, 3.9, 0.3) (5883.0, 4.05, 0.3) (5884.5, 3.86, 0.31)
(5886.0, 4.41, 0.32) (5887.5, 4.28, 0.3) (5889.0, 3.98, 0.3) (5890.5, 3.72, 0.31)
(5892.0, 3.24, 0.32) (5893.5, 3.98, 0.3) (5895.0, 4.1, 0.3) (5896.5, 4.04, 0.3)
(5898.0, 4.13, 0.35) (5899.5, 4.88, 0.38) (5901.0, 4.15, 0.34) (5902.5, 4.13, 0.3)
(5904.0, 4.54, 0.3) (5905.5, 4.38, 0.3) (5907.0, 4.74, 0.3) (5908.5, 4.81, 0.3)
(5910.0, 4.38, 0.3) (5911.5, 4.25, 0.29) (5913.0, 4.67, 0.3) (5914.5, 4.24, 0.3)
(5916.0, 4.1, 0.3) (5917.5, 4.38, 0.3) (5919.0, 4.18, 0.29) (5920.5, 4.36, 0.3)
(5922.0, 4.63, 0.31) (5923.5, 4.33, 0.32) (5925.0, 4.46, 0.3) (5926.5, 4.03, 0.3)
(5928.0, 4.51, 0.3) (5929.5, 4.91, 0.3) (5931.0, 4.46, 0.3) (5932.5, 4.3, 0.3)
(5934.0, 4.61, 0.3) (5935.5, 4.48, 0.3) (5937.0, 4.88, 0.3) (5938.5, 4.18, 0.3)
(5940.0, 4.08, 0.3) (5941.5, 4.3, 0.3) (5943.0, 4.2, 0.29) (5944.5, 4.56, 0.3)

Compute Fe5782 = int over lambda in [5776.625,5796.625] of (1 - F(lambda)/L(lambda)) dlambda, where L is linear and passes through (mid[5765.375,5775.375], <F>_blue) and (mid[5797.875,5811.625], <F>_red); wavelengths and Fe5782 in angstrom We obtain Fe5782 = 1.6 angstrom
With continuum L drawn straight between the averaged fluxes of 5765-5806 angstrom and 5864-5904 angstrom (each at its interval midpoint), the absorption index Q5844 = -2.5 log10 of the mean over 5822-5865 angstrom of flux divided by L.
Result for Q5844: -0.05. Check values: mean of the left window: 4.34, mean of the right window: 4.26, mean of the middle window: 4.48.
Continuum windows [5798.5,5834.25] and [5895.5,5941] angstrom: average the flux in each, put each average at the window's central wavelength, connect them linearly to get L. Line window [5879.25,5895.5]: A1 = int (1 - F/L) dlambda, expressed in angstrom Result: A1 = 1.72 angstrom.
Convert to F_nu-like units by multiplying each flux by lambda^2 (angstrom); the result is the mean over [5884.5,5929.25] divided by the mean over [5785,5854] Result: 0.99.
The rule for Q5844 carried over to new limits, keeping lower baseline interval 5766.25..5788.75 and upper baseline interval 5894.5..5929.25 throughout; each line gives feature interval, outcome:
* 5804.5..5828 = -0.04 mag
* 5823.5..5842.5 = -0.07 mag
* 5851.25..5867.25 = 0.00 mag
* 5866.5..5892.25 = 0.03 mag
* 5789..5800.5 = 0.04 mag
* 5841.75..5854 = -0.01 mag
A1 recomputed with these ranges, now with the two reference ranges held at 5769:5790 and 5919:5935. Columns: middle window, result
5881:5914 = 1.6 angstrom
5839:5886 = -0.1 angstrom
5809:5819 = -0.8 angstrom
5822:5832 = -0.4 angstrom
